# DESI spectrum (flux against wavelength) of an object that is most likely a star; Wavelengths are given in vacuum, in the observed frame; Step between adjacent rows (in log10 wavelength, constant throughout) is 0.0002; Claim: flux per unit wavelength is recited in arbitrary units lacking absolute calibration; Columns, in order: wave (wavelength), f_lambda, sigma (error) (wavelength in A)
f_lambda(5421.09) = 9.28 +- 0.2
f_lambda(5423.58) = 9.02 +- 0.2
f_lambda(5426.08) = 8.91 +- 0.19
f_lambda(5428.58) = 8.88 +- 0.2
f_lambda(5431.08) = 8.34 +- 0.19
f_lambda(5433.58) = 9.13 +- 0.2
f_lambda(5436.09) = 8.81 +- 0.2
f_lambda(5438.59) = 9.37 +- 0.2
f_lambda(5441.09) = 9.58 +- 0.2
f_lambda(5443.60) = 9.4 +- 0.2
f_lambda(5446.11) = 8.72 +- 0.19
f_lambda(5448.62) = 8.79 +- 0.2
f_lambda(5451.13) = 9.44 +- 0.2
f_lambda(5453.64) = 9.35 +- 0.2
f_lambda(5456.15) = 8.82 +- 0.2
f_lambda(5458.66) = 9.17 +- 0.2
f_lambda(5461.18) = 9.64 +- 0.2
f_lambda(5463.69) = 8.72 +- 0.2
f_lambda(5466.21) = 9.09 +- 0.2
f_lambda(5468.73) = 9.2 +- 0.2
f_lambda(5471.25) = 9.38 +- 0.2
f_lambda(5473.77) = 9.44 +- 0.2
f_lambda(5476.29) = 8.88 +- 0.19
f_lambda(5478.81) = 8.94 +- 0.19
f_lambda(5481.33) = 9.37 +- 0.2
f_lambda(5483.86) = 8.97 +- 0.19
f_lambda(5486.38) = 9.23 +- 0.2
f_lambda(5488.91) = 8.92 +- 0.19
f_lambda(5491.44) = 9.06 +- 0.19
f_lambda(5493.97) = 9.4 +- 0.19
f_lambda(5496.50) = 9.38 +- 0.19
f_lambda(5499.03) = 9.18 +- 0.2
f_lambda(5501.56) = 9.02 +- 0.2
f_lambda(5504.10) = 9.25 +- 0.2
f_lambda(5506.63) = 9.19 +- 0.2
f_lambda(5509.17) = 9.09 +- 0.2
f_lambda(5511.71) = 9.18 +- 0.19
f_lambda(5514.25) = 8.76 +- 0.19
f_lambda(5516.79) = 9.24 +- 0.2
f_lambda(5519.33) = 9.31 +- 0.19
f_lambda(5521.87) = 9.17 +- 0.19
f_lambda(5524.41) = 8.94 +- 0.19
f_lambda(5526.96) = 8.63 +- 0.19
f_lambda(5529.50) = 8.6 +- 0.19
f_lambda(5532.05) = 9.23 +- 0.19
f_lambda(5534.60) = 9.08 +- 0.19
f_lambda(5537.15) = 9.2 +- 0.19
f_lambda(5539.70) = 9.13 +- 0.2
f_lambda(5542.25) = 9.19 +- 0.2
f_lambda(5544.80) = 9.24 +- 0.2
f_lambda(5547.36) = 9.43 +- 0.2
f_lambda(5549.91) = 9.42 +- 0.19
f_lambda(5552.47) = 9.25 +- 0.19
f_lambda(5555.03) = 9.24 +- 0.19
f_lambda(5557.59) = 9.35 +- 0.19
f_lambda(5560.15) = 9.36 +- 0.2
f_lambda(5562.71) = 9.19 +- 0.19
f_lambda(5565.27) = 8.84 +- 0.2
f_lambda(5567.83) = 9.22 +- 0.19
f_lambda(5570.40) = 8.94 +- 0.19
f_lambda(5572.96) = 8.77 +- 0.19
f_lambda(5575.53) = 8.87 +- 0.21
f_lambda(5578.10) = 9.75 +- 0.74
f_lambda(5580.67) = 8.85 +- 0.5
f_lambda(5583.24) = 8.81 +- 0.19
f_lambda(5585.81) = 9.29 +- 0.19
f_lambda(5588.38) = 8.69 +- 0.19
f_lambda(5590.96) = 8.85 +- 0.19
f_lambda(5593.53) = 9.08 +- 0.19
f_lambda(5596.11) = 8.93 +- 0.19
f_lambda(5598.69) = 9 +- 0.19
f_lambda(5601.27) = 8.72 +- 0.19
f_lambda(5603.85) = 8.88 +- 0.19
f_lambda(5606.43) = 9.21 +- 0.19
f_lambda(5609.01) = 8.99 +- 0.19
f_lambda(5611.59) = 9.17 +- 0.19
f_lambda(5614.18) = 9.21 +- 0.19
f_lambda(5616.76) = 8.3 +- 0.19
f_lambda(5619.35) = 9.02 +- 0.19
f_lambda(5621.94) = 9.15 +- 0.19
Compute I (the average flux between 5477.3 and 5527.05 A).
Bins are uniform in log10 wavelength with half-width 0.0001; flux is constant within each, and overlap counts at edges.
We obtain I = 9.12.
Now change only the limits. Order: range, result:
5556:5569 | 9.2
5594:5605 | 8.89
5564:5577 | 8.94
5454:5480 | 9.14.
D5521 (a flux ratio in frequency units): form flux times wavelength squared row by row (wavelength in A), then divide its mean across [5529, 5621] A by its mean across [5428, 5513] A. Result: 1.03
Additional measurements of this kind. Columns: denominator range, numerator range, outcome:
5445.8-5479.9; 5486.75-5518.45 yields 1.02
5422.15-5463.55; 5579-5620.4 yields 1.04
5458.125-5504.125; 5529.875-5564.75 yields 1.03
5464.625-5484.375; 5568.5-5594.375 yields 1.02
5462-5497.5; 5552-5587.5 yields 1.03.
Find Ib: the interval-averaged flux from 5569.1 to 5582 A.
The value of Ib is 9.03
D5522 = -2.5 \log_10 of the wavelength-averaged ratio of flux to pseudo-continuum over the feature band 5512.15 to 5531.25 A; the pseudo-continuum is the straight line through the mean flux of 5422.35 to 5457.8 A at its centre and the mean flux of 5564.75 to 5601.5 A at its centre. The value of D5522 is 0.005 mag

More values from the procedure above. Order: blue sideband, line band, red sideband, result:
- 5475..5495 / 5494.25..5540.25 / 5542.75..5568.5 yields 0.009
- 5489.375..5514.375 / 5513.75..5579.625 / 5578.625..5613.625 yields -0.007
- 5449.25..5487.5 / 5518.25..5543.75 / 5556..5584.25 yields 0.009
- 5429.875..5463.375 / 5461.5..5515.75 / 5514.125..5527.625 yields -0.007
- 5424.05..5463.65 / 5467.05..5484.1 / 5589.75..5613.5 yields -0.014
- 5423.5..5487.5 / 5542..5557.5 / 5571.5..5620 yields -0.035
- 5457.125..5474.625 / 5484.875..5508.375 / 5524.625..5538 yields -0.011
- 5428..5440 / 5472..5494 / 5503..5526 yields -0.010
